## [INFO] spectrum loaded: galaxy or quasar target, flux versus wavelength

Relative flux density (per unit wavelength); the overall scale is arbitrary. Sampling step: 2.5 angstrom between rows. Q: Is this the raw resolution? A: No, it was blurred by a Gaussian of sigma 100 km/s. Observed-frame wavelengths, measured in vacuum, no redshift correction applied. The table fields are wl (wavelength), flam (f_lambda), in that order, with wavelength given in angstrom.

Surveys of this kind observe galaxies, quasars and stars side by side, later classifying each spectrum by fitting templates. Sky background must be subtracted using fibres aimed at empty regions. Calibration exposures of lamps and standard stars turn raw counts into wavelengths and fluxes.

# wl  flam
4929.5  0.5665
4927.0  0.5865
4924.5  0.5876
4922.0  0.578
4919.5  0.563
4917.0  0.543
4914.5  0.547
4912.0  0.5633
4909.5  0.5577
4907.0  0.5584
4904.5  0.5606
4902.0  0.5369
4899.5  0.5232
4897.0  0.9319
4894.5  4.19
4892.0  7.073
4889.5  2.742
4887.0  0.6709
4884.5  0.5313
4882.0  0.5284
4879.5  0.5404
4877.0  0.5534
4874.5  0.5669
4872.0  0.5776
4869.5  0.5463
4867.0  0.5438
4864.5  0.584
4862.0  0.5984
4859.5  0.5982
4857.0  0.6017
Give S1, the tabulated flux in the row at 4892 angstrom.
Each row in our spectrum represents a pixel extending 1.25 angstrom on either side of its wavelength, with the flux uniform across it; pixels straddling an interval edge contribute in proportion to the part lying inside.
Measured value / 7.073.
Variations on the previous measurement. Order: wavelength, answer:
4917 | 0.543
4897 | 0.9319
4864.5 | 0.584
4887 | 0.6709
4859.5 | 0.5982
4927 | 0.5865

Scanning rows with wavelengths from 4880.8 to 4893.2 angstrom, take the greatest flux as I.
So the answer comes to 7.073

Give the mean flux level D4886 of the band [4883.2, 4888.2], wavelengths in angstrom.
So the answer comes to 0.6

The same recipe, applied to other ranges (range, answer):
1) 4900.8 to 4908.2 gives 0.552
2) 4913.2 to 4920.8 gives 0.551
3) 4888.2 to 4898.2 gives 3.73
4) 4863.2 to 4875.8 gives 0.564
